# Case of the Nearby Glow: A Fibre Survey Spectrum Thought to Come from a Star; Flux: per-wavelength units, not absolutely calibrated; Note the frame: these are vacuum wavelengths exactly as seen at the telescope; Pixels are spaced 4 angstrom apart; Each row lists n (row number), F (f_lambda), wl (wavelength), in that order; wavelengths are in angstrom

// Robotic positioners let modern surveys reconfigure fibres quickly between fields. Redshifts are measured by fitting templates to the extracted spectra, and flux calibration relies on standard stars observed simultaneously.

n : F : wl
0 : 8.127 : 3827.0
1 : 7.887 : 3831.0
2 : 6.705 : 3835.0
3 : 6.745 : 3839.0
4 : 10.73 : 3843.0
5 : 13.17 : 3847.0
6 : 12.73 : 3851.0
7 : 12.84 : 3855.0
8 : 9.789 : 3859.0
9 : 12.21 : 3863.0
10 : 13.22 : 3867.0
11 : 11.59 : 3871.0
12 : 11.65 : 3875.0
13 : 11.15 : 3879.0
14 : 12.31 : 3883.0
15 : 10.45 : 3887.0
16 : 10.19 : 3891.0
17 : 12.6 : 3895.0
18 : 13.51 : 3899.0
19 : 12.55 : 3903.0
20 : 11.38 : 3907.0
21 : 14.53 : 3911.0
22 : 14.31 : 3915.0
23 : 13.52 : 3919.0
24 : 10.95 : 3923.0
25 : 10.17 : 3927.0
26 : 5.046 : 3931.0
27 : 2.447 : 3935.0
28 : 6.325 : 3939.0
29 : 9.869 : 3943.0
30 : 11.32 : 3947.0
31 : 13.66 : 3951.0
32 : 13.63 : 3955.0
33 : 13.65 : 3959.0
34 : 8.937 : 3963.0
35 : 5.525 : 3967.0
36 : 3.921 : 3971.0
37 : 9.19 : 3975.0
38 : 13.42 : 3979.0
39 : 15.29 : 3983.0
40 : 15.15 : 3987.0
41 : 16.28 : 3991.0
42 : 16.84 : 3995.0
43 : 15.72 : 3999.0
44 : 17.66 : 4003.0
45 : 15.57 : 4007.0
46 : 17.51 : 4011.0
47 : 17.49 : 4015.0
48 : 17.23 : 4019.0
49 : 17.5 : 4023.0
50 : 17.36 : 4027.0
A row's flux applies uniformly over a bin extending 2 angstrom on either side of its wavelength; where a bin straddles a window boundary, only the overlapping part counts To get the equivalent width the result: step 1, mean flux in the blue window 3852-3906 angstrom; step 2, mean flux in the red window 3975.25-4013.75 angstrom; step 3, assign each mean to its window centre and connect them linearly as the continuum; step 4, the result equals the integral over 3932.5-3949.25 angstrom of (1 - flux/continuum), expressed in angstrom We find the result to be 7.7 angstrom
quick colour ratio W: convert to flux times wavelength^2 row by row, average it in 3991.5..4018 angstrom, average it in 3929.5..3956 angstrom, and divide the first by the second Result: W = 1.97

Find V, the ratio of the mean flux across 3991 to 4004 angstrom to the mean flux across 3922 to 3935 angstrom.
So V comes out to 2.19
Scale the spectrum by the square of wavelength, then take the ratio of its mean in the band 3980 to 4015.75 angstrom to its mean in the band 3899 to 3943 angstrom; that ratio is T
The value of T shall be 1.65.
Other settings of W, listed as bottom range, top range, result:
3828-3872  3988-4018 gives 1.70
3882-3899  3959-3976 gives 0.68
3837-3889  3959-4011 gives 1.21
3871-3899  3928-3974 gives 0.77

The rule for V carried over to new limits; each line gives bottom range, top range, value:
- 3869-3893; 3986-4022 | 1.49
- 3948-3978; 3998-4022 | 1.70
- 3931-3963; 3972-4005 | 1.50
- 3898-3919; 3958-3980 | 0.66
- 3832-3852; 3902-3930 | 1.25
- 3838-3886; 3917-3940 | 0.70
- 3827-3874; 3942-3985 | 1.02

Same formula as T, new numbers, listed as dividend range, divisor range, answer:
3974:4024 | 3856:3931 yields 1.41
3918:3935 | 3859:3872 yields 0.76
